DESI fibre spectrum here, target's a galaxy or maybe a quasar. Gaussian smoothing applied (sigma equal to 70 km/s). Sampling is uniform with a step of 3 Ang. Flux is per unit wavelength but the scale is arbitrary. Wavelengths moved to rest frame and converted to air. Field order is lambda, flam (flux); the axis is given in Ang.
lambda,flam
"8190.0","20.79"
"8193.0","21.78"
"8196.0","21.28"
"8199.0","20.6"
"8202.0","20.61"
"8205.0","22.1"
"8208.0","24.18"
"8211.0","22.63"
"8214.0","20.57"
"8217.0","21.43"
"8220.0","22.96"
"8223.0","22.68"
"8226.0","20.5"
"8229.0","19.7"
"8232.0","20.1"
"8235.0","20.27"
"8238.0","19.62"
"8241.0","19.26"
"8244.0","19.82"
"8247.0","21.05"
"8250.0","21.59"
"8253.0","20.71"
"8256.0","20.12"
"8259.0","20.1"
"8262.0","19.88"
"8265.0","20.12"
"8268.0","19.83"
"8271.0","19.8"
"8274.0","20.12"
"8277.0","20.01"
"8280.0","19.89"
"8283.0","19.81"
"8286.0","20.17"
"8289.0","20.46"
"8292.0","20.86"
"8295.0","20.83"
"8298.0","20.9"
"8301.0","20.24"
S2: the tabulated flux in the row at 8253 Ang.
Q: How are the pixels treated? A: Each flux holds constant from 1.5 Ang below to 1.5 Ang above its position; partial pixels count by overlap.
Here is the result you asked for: 20.71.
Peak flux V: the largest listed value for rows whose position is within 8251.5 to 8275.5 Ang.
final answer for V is 20.71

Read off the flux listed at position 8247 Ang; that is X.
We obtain 21.05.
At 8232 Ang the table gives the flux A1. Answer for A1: 20.1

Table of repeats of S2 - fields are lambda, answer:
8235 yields 20.27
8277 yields 20.01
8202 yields 20.61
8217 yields 21.43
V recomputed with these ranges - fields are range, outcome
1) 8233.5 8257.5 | 21.59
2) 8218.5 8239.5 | 22.96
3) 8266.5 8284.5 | 20.12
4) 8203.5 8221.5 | 24.18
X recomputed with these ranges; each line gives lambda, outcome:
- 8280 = 19.89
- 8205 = 22.1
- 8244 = 19.82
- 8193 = 21.78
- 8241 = 19.26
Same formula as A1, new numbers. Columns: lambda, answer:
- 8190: 20.79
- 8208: 24.18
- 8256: 20.12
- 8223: 22.68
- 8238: 19.62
